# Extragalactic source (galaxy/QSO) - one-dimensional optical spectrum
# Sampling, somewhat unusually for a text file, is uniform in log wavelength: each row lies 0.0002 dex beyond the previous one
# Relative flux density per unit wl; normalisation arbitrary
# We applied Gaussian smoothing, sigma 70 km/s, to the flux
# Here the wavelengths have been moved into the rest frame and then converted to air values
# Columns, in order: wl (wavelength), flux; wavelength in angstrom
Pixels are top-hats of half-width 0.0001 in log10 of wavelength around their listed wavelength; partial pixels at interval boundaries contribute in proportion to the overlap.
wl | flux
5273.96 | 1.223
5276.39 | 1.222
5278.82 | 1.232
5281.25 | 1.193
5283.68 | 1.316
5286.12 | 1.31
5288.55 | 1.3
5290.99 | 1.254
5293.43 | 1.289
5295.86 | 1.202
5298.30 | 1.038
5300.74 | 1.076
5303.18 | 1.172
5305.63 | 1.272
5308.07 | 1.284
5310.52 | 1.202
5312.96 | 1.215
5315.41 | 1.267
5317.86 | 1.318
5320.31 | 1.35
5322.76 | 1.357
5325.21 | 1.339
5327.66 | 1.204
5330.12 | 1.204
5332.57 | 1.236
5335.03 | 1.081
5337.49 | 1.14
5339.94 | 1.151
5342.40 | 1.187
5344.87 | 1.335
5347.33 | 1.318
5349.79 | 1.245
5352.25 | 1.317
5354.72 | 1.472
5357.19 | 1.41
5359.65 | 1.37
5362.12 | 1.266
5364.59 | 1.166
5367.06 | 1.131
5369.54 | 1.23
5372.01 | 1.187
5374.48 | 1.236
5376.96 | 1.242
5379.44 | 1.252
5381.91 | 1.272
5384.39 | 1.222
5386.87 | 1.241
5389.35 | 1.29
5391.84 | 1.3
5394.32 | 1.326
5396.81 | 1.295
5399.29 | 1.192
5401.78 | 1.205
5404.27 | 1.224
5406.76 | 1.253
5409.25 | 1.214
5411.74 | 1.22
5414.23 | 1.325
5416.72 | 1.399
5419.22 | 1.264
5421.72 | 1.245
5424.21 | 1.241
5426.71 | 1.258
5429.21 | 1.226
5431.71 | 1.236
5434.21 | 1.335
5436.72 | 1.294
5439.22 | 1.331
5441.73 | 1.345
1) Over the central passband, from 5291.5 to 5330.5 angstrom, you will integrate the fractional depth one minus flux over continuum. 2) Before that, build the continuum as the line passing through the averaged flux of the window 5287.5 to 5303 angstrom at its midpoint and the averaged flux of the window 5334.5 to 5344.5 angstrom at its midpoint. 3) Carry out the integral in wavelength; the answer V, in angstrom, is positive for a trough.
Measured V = -1.93 angstrom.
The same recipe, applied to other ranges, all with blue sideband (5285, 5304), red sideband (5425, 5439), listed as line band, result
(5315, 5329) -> -1.01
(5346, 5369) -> -1.13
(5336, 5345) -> 0.33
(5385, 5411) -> 0.08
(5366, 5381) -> 0.35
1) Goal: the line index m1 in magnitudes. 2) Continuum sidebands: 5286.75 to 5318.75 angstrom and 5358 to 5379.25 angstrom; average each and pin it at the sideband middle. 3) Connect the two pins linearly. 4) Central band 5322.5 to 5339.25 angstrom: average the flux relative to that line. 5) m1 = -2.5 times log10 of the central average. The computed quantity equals 0.01 mag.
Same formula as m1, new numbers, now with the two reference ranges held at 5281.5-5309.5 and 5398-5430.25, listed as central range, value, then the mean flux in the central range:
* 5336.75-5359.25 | -0.047 mag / 1.29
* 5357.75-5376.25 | 0.007 mag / 1.23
